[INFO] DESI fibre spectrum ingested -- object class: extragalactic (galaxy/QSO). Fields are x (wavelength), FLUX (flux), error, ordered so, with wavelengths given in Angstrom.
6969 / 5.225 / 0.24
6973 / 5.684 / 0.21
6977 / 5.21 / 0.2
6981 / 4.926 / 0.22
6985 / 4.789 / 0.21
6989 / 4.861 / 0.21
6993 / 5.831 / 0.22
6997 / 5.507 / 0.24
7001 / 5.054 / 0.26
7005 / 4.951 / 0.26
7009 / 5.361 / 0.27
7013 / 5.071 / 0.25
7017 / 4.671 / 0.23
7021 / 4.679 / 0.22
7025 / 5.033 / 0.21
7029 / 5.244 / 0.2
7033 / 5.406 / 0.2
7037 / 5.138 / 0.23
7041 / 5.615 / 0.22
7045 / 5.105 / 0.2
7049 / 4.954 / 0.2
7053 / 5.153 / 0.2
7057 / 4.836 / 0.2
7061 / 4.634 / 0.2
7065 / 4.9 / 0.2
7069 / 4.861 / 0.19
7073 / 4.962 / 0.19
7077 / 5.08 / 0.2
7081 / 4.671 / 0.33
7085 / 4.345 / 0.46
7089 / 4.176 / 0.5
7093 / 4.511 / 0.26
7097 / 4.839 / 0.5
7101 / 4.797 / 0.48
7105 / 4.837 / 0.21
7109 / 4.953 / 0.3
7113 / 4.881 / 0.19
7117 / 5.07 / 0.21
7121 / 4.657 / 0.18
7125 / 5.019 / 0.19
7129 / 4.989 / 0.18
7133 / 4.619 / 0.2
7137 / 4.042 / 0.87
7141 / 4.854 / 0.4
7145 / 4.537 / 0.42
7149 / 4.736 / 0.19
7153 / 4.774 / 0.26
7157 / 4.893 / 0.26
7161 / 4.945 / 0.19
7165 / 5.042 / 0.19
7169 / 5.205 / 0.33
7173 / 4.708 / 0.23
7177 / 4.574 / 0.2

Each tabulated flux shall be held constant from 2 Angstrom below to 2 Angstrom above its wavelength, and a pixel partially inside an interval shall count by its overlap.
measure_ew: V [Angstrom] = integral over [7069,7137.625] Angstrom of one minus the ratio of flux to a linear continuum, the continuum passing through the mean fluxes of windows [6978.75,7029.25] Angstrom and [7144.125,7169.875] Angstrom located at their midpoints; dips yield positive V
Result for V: 2.7 Angstrom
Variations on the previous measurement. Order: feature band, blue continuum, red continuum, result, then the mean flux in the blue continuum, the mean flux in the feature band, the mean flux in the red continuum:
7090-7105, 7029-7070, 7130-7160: 0.5 Angstrom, 5.07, 4.7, 4.66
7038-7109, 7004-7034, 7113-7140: 0.7 Angstrom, 5.04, 4.85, 4.75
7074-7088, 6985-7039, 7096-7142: 0.7 Angstrom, 5.13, 4.68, 4.79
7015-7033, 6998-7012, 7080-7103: 0.2 Angstrom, 5.15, 4.96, 4.55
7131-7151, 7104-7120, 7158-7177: 1.5 Angstrom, 4.92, 4.56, 4.93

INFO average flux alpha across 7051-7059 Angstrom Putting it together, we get 4.99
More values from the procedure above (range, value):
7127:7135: 4.8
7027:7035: 5.32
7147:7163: 4.84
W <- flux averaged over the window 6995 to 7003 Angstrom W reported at 5.28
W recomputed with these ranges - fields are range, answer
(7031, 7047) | 5.32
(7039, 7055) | 5.21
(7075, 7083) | 4.88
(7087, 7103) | 4.58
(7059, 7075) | 4.84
